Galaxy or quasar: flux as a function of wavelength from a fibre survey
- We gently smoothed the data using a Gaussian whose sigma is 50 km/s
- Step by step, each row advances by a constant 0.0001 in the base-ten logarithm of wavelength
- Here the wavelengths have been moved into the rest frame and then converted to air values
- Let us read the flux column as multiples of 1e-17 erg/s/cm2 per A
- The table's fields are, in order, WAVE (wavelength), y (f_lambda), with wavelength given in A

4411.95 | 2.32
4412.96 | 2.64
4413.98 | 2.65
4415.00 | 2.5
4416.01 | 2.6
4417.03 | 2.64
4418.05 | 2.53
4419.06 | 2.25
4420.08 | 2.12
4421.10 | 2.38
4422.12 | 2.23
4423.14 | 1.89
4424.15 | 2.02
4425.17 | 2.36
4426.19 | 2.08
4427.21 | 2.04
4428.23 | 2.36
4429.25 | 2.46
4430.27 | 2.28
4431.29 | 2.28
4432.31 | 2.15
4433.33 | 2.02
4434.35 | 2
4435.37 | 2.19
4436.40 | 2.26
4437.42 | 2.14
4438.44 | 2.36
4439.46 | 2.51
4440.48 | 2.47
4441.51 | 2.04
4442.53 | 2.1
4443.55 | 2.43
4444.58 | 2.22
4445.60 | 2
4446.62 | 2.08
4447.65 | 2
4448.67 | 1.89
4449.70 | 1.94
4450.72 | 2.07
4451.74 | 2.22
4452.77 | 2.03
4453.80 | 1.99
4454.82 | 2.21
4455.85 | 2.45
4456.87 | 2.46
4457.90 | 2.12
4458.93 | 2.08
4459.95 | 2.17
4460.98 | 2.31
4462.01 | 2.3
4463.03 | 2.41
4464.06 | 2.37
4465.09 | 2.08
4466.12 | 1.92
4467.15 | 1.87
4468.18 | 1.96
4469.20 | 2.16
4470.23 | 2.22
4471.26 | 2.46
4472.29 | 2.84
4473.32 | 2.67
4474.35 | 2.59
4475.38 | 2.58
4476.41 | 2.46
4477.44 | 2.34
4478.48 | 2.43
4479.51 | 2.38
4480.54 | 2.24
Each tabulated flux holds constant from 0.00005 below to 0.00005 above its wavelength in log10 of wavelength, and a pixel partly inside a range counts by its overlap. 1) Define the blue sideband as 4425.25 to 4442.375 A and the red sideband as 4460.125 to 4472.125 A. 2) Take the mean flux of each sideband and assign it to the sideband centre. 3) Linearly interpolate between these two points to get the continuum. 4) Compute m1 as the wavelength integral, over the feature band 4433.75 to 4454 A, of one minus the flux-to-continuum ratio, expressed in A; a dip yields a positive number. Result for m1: 0.7 A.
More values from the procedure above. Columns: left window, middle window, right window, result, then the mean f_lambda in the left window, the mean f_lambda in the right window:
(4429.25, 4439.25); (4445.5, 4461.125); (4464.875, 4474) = 0.8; 2.21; 2.25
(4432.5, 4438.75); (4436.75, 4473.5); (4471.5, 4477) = 2.7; 2.15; 2.62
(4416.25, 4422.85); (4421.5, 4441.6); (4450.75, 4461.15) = 0.8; 2.35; 2.19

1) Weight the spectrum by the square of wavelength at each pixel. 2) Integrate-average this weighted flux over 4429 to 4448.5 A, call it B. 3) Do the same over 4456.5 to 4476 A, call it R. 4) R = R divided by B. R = 1.05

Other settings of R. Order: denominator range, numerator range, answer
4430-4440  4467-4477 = 1.10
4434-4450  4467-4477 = 1.12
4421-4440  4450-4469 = 0.99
